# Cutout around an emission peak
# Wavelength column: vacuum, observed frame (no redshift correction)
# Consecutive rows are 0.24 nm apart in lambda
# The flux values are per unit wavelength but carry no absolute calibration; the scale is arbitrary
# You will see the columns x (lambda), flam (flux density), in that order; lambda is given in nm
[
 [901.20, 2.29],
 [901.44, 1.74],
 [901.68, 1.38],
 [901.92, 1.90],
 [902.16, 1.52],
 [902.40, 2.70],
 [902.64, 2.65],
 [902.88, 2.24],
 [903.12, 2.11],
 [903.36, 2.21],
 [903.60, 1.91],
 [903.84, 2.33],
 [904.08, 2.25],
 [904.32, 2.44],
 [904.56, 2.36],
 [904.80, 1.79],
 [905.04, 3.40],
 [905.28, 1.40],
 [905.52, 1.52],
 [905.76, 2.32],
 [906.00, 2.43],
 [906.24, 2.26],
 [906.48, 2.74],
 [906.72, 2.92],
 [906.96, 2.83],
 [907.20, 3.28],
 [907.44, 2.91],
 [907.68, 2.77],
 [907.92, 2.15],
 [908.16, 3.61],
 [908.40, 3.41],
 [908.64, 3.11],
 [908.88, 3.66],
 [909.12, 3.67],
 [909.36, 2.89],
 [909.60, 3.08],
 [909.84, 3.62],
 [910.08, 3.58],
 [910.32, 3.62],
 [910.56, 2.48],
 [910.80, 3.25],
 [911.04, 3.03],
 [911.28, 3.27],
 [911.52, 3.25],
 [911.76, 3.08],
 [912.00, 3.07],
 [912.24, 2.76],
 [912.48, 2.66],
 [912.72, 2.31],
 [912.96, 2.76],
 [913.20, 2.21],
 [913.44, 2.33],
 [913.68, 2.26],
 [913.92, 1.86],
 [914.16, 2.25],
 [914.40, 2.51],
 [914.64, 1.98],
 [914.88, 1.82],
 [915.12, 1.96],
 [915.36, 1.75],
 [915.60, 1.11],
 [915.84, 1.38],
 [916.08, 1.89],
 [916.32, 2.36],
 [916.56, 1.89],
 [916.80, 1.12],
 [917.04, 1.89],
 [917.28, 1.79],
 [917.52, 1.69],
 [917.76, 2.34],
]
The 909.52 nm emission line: Mg II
